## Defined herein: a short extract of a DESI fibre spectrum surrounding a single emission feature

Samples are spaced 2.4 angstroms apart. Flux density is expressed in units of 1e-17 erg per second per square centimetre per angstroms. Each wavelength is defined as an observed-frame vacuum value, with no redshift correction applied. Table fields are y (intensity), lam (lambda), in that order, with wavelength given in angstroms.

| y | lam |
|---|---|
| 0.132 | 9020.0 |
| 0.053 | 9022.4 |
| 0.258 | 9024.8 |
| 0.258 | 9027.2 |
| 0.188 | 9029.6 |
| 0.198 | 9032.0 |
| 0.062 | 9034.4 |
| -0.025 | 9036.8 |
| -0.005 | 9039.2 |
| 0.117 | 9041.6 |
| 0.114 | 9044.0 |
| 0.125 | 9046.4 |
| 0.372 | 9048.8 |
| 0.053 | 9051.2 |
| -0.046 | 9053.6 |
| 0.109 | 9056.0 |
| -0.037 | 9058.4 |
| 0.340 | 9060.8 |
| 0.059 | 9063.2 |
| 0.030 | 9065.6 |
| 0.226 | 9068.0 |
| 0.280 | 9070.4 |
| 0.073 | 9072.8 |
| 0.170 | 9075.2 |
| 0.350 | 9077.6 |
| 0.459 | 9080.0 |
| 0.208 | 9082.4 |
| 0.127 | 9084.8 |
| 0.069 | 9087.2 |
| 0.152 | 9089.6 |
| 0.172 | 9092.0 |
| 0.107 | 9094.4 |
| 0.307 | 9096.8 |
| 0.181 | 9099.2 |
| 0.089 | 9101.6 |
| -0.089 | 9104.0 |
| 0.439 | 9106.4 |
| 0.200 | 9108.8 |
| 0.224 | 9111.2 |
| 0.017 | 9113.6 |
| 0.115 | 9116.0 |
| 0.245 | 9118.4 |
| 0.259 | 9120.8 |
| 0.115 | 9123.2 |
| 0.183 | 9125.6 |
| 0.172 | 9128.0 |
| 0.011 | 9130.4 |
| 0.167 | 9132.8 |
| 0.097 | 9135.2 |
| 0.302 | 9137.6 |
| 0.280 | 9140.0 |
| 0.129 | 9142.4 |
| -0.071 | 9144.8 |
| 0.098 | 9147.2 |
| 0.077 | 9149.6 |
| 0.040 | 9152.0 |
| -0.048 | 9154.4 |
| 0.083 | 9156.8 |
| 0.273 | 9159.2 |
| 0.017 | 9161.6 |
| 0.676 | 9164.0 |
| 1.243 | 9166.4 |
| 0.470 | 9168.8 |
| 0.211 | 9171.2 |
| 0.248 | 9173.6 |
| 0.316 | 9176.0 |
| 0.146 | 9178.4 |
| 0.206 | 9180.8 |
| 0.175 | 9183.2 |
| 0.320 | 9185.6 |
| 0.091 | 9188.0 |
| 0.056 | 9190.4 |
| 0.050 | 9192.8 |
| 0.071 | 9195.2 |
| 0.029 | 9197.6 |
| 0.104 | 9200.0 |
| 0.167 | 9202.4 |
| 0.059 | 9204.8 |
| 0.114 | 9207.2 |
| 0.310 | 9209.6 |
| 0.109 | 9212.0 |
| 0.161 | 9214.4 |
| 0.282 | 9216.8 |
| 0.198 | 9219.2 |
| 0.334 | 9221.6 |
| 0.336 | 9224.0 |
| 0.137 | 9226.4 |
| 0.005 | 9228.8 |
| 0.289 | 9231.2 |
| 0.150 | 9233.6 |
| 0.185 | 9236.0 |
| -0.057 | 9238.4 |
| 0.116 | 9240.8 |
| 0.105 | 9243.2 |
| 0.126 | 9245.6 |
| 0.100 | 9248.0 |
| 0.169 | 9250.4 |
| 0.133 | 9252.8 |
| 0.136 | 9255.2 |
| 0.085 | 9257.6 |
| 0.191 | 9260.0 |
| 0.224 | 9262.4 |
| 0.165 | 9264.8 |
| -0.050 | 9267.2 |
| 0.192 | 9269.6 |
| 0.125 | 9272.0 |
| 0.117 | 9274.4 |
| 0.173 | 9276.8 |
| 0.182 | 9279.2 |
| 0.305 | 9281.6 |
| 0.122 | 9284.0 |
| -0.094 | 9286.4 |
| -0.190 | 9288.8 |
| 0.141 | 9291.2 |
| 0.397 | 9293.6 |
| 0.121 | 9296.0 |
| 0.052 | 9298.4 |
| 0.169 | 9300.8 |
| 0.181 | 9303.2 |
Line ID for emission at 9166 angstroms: [O III] 5007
